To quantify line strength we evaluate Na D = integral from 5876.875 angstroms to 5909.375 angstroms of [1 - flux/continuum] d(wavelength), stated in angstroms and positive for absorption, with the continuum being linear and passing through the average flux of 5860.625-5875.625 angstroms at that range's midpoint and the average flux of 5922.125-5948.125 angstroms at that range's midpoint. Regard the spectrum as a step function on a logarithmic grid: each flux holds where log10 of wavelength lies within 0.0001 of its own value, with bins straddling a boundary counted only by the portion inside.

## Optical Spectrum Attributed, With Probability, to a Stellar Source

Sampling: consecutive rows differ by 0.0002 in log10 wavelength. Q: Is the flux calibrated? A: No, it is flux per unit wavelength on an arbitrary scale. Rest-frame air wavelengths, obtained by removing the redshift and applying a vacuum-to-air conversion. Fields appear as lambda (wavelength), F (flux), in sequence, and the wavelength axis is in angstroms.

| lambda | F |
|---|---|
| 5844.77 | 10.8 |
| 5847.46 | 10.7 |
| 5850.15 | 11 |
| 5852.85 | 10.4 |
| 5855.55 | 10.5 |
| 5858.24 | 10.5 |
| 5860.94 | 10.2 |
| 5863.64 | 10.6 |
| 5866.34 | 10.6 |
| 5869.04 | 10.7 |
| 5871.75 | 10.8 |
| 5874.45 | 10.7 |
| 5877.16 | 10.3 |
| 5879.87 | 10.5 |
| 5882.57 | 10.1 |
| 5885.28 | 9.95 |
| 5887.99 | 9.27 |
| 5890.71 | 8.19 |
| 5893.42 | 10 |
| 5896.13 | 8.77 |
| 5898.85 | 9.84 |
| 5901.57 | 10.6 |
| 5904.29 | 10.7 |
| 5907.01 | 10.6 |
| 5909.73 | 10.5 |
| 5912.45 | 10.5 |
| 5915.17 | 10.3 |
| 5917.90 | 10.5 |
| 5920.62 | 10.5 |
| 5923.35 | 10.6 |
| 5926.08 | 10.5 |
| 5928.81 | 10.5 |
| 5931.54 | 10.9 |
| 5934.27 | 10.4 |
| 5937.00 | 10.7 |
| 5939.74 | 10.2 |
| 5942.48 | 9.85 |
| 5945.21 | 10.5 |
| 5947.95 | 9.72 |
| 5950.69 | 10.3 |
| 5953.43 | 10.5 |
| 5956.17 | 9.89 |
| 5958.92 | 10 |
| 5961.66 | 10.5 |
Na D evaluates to 1.97 angstroms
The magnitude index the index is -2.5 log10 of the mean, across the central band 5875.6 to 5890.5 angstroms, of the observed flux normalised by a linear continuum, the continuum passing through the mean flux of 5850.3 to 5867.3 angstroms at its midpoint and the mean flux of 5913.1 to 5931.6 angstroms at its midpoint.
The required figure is 0.07 mag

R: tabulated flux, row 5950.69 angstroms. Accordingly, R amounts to 10.3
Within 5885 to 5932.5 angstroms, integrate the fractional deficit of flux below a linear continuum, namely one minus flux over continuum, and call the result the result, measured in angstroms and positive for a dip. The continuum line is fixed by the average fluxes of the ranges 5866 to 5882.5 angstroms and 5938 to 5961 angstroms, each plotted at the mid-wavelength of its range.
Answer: 1.0 angstroms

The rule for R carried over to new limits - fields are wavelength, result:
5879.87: 10.5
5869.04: 10.7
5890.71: 8.19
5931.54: 10.9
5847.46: 10.7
